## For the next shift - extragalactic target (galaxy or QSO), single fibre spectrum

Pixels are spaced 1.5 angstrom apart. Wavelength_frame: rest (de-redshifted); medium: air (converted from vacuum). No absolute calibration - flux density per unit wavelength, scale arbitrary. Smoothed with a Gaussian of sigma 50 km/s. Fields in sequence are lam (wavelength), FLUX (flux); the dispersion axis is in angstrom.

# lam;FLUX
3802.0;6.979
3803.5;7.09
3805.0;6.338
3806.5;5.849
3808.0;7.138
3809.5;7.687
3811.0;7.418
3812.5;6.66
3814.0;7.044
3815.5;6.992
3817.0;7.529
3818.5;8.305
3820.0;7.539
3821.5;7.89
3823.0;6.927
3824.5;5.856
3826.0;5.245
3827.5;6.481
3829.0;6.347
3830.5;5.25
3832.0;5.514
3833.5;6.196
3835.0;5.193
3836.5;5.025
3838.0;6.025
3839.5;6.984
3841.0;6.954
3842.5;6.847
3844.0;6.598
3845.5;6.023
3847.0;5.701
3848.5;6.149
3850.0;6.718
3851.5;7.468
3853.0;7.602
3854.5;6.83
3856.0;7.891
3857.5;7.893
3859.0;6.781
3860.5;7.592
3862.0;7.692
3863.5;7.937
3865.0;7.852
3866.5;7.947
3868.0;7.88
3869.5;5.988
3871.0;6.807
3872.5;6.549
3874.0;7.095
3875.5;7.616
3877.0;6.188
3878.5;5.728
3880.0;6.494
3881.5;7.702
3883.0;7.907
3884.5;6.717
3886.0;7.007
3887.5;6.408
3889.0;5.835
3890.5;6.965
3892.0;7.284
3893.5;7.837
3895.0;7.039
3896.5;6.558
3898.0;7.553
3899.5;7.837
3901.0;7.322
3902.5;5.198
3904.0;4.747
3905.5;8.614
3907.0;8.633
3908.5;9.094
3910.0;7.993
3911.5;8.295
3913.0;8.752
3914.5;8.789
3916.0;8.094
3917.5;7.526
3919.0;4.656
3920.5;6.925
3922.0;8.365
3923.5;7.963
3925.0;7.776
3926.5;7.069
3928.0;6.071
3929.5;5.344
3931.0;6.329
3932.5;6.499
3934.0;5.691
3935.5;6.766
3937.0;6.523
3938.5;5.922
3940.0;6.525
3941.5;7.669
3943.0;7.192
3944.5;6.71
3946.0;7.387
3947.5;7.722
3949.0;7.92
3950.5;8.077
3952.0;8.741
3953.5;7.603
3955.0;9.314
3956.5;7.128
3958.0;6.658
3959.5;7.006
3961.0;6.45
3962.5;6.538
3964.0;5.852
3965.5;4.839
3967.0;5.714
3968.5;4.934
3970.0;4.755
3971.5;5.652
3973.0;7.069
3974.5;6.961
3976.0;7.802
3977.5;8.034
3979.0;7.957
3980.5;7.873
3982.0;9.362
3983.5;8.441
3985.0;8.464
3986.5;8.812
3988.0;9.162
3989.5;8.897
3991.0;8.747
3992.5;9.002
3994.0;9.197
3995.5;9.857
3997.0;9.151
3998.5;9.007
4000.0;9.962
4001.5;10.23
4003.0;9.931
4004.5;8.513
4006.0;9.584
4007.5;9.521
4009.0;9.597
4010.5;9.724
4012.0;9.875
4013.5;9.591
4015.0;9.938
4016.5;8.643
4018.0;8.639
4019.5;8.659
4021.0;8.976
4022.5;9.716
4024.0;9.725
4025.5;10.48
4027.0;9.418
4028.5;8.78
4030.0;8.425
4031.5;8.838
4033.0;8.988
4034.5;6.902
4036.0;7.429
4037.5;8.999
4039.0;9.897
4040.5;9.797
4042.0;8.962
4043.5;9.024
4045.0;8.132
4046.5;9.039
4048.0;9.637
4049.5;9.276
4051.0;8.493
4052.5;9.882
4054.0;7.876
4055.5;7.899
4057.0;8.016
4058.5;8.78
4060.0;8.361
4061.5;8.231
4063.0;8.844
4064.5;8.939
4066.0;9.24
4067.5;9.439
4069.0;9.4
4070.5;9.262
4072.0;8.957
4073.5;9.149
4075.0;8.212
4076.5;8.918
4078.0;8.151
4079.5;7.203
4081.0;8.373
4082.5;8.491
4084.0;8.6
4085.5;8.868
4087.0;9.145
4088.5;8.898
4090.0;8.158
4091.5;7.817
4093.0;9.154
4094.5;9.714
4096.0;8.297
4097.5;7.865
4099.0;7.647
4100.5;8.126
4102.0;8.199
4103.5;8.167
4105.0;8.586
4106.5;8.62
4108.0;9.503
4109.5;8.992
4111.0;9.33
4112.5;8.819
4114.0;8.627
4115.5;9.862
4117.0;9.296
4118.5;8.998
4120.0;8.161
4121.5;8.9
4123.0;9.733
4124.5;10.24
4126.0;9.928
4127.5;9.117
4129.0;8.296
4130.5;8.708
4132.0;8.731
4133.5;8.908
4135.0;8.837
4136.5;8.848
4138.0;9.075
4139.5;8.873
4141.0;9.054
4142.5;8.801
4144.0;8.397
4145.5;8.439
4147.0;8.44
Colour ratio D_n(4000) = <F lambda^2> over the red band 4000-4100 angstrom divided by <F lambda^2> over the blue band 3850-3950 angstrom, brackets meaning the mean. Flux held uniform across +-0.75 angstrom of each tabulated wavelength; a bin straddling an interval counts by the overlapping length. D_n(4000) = 1.3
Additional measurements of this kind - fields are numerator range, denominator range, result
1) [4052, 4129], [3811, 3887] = 1.45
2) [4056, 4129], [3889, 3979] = 1.35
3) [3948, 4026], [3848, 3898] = 1.24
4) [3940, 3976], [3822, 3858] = 1.14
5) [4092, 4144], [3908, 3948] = 1.36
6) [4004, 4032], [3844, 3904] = 1.43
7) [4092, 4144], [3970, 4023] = 1.07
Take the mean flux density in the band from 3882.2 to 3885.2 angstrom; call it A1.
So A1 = 7.33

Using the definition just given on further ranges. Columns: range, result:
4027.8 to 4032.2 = 8.68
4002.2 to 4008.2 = 9.39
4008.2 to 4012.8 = 9.73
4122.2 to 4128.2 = 9.75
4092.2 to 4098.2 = 8.76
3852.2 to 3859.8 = 7.4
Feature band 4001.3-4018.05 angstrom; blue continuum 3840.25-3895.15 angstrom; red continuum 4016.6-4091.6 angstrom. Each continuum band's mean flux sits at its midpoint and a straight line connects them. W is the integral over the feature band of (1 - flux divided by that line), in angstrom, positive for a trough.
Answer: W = -2.2 angstrom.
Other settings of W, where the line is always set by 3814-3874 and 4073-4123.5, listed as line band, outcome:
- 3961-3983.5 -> 2.98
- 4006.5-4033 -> -4.06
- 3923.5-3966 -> 3.39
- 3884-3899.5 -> 0.40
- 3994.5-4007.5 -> -2.58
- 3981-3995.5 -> -1.99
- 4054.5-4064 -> 0.02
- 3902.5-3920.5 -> -0.77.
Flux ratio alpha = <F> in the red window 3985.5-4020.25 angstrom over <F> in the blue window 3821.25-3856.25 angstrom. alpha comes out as 1.46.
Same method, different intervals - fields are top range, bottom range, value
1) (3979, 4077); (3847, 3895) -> 1.27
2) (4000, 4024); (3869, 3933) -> 1.33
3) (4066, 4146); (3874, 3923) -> 1.21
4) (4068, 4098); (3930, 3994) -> 1.19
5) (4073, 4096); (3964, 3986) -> 1.23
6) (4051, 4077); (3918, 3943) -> 1.32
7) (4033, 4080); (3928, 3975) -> 1.31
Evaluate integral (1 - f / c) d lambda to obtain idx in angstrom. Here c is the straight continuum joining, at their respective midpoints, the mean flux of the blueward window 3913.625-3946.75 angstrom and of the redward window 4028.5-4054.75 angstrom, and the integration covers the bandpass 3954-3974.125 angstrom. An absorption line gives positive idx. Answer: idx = 3.1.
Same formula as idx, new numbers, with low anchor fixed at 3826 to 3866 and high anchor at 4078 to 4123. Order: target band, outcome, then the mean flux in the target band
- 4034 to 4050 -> -1.29 angstrom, 8.85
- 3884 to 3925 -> -1.32 angstrom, 7.35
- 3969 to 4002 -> -2.49 angstrom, 8.34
